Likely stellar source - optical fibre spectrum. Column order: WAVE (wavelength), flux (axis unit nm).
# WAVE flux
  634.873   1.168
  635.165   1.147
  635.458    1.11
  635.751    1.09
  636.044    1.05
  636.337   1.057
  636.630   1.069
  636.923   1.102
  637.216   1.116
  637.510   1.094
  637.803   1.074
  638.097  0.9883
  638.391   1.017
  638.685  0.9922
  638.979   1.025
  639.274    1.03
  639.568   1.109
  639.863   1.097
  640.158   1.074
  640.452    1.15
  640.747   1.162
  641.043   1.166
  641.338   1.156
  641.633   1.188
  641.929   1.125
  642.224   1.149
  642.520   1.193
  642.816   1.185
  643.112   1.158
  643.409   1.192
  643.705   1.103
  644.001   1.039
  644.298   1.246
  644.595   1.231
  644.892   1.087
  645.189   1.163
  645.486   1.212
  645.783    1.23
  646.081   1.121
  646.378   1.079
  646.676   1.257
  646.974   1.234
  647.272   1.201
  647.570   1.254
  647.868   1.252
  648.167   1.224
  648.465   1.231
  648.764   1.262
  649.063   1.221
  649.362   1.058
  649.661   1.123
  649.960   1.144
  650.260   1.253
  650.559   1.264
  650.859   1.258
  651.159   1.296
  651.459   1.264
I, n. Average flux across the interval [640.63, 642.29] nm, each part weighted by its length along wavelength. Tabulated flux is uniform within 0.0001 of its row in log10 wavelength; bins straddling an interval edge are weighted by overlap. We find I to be 1.16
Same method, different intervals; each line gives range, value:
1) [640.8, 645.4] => 1.16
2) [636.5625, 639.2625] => 1.05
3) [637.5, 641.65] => 1.09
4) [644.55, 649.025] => 1.2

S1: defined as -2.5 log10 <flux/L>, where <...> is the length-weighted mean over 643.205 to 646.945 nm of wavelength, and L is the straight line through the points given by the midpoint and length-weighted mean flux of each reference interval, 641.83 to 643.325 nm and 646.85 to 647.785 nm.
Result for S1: 0.03 mag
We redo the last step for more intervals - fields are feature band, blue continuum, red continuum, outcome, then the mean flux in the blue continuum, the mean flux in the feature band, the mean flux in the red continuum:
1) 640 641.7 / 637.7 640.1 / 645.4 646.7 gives -0.07 mag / 1.04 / 1.15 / 1.17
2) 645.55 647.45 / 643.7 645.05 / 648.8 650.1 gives -0.04 mag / 1.15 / 1.19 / 1.15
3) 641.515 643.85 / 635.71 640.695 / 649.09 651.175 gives -0.04 mag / 1.07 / 1.16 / 1.19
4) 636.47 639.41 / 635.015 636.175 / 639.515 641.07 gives 0.06 mag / 1.1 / 1.05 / 1.12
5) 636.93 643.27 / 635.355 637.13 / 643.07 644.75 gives 0.01 mag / 1.08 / 1.11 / 1.16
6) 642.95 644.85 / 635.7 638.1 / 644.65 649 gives 0.01 mag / 1.08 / 1.16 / 1.2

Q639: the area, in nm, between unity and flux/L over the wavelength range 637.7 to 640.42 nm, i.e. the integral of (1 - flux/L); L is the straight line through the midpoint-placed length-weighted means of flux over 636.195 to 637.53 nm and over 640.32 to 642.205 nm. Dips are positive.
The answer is 0.178 nm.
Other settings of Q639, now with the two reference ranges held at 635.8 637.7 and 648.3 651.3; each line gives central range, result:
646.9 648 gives -0.044 nm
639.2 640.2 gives 0.027 nm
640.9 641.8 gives -0.033 nm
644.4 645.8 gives -0.022 nm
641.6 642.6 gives -0.021 nm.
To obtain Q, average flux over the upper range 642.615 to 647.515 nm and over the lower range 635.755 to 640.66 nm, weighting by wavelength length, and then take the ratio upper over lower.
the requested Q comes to 1.1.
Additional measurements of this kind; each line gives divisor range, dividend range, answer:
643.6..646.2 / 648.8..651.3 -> 1.04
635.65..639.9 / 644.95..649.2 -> 1.14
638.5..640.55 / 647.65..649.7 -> 1.13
